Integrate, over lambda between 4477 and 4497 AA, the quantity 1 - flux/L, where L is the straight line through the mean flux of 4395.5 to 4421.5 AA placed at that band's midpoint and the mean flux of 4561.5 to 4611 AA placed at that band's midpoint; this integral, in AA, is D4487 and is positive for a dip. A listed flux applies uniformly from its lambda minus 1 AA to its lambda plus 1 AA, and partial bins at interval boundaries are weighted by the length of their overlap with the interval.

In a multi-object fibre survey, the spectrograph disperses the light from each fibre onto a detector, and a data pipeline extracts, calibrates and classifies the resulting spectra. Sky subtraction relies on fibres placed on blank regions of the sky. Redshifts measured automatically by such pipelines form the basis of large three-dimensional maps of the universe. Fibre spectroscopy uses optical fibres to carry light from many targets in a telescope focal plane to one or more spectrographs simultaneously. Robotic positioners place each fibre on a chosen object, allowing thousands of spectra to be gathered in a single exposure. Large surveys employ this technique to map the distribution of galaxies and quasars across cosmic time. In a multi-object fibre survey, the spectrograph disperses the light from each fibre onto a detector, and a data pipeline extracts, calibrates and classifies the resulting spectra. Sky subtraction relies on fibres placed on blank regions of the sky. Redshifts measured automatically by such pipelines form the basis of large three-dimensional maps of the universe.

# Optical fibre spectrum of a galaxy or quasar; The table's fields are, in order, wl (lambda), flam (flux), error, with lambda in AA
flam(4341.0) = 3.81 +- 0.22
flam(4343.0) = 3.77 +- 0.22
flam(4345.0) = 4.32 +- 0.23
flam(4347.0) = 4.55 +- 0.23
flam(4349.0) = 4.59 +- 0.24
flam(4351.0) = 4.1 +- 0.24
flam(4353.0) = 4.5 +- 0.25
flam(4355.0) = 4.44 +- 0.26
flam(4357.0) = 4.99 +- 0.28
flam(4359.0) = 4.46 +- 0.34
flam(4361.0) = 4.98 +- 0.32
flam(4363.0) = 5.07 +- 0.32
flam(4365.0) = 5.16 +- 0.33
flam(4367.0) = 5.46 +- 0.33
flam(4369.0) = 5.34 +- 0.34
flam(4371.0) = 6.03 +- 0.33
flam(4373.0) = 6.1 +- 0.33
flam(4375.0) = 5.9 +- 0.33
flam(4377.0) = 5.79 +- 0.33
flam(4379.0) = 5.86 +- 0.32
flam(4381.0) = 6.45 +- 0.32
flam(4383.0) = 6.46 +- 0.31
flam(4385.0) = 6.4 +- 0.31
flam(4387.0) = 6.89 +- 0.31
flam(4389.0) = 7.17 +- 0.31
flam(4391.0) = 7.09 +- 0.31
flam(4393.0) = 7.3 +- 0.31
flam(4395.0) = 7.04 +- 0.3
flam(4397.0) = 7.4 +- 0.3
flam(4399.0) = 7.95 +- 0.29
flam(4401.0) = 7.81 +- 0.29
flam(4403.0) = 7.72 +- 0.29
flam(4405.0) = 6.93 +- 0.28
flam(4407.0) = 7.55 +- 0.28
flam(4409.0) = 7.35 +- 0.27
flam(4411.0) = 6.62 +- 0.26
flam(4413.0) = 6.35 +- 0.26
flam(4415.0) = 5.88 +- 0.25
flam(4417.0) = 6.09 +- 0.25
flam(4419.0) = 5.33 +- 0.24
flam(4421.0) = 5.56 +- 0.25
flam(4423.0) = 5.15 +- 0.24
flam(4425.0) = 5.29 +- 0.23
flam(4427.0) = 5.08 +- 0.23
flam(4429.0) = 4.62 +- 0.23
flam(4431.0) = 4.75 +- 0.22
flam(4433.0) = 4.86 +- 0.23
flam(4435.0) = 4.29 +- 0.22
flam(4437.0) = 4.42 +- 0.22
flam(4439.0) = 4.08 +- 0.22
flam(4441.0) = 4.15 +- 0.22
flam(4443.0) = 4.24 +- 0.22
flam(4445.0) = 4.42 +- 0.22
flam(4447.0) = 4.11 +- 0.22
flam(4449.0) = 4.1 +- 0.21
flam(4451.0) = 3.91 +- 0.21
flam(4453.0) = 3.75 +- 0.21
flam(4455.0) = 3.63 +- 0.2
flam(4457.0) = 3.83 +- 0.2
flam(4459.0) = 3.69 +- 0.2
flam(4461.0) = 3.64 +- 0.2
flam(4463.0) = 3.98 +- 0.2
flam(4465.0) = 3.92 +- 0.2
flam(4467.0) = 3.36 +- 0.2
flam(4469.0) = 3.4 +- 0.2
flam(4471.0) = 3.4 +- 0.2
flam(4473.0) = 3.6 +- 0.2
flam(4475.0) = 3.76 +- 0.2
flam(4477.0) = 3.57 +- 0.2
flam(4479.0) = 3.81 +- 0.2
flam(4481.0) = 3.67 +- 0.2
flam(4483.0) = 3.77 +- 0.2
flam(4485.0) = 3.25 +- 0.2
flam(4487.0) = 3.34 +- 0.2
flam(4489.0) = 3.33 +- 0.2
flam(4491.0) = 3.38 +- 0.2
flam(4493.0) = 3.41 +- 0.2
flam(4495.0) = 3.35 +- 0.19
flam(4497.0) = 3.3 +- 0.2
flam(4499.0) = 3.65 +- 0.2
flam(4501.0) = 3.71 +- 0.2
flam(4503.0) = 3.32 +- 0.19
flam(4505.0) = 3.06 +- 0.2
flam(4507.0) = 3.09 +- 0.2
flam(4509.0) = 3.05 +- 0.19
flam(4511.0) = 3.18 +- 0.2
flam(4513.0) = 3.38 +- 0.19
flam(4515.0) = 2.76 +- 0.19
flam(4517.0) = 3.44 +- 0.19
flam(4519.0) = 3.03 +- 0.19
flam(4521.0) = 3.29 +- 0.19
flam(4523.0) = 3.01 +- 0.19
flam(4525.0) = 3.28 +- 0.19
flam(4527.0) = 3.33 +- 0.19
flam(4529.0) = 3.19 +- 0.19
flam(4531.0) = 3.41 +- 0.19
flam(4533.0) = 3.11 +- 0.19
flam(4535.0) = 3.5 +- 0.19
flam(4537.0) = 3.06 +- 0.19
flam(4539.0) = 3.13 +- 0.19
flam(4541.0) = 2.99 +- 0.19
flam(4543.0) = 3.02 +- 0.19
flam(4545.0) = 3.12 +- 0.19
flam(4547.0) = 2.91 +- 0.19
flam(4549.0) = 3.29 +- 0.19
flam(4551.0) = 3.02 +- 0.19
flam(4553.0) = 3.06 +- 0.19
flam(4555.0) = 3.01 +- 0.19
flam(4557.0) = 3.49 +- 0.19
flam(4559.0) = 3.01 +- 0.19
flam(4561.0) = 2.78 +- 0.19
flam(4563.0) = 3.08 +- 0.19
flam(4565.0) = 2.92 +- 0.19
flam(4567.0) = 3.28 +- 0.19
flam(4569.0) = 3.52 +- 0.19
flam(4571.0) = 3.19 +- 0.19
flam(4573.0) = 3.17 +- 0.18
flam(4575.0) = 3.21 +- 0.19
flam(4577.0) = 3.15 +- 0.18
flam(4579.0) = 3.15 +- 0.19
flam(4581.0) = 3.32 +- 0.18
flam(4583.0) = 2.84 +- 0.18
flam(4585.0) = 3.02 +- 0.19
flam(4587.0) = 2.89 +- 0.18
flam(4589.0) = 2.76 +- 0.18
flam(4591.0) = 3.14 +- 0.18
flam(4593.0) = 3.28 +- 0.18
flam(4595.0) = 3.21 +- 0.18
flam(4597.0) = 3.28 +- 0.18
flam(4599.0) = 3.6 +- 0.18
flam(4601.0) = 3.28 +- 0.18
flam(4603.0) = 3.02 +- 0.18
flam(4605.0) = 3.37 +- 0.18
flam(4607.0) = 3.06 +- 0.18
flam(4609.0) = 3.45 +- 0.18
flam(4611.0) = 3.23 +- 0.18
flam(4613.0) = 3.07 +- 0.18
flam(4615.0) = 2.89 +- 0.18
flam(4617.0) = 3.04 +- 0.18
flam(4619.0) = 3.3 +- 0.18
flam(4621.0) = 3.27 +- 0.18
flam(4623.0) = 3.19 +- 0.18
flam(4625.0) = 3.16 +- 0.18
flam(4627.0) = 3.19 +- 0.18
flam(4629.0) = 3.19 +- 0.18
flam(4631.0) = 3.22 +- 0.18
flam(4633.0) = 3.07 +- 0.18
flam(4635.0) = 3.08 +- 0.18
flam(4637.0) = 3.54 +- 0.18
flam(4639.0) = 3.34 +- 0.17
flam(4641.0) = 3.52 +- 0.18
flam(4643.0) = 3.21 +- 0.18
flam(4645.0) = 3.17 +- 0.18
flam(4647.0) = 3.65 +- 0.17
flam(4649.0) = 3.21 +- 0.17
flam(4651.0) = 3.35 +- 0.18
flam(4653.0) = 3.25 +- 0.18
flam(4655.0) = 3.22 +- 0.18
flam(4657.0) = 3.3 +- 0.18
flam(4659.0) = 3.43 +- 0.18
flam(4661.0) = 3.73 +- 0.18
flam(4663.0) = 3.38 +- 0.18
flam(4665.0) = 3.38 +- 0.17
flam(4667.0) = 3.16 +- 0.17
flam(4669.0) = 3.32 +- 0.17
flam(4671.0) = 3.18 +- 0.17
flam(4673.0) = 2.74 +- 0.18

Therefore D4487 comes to 6.7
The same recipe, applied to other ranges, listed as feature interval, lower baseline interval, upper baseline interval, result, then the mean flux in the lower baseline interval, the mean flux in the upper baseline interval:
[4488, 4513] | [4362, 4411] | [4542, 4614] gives 6.7 AA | 6.59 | 3.14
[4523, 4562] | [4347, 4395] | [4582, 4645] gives 7.7 AA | 5.68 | 3.18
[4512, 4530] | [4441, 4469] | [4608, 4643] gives 2.2 AA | 3.88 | 3.22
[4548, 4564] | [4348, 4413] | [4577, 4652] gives 3.4 AA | 6.16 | 3.2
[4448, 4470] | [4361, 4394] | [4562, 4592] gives 5.1 AA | 6.12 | 3.11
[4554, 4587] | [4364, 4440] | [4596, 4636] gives 5.9 AA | 6.09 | 3.2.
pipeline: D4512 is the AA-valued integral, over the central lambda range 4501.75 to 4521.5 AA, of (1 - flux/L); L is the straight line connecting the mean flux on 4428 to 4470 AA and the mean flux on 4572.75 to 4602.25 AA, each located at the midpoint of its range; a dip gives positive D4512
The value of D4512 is 2.6 AA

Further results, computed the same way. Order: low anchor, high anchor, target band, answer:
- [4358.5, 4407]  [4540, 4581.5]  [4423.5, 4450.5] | 4.6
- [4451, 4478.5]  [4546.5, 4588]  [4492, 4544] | 2.3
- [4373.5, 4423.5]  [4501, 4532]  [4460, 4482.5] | 4.3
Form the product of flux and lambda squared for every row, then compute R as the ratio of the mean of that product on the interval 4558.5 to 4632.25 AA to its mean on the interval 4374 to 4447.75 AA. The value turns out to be 0.6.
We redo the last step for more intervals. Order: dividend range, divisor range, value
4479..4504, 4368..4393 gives 0.58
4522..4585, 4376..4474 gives 0.62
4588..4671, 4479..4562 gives 1.06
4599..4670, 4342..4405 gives 0.63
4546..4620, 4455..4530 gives 0.96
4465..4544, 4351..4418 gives 0.56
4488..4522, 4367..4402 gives 0.52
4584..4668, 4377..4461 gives 0.63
